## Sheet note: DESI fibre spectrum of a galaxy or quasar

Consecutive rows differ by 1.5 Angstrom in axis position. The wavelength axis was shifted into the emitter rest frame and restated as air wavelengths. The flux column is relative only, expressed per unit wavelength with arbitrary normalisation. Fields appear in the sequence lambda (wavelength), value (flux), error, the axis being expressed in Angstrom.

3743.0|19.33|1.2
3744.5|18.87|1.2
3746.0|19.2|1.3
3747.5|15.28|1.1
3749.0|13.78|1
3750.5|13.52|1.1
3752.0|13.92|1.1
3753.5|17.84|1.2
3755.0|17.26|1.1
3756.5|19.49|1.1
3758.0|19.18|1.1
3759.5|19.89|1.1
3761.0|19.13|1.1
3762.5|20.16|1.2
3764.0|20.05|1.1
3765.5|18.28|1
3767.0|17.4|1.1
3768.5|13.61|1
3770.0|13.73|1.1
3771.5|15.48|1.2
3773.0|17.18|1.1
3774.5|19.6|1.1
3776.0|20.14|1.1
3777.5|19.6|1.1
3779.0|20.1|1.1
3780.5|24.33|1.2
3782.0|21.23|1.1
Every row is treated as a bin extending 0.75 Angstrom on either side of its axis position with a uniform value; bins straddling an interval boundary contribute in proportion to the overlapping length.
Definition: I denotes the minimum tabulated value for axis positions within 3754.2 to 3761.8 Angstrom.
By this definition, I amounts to 17.26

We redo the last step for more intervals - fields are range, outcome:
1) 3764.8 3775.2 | 13.61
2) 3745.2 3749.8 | 13.78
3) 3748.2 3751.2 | 13.52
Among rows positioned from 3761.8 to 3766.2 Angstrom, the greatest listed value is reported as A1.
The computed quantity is 20.16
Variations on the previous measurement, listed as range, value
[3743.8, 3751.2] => 19.2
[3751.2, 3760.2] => 19.89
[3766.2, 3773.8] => 17.4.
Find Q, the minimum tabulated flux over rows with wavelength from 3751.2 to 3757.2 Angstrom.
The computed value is 13.92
